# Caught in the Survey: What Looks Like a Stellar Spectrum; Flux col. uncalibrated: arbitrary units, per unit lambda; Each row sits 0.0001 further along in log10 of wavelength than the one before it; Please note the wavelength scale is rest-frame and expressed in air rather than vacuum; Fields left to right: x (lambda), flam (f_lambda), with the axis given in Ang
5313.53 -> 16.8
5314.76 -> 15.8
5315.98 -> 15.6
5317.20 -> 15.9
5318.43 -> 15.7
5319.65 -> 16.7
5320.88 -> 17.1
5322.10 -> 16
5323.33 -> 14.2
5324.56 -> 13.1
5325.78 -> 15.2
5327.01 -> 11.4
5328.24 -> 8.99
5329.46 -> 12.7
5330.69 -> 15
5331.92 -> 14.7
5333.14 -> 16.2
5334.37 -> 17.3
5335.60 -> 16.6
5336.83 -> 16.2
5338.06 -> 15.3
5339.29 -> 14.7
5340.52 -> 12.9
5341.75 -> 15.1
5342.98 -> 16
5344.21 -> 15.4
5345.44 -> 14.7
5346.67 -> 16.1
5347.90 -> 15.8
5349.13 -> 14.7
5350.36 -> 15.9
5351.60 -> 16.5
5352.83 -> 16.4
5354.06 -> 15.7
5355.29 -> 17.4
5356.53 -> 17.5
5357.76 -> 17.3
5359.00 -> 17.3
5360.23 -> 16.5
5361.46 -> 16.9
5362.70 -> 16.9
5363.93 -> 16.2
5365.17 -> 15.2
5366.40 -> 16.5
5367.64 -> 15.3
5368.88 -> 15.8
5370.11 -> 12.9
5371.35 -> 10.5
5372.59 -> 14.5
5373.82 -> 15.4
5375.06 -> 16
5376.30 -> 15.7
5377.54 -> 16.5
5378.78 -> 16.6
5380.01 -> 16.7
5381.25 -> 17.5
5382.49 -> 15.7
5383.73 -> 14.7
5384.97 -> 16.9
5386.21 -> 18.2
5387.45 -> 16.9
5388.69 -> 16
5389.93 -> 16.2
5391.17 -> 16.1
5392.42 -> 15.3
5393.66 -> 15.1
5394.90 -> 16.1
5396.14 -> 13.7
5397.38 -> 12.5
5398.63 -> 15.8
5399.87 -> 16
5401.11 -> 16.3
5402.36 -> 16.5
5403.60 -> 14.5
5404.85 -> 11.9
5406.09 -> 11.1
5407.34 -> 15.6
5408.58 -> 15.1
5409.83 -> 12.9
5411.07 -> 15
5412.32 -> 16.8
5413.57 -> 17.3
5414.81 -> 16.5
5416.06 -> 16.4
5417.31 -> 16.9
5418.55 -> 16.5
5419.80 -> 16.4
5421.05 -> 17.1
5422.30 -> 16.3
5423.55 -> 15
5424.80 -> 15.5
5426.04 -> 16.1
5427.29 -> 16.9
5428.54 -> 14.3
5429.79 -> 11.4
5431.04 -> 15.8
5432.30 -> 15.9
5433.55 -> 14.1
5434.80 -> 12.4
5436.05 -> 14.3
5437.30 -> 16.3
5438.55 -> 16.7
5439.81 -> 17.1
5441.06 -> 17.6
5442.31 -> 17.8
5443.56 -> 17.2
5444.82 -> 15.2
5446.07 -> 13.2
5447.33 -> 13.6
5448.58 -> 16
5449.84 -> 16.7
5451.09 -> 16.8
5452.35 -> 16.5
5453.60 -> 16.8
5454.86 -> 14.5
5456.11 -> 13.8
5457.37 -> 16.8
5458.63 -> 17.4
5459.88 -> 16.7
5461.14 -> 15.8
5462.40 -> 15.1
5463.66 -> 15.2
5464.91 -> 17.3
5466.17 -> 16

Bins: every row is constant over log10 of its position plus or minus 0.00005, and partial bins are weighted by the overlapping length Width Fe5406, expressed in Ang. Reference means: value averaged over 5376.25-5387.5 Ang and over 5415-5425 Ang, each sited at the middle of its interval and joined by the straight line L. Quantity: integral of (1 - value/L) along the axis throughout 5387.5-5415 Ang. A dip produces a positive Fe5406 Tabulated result 2.2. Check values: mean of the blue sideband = 16.6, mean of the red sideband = 16.3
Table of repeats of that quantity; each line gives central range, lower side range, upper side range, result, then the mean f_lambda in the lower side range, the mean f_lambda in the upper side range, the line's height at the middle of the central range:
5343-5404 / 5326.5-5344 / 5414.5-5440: -3.5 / 14.5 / 15.6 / 15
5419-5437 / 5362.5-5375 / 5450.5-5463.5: 0.6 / 14.9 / 16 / 15.6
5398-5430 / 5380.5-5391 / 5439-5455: 1.7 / 16.5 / 16.1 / 16.3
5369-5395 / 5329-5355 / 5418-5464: -0.2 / 15.5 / 15.7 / 15.6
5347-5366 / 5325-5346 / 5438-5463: -2.0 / 14.6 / 16.1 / 14.9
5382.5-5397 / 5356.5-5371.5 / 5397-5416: -0.5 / 15.8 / 15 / 15.3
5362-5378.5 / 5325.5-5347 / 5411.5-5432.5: -0.1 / 14.7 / 15.9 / 15.2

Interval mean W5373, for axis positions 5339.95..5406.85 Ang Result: 15.6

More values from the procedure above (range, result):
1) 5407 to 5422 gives 16.1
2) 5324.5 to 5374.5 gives 15.3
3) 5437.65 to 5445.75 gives 16.8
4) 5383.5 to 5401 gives 15.7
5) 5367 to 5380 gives 15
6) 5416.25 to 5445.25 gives 15.8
